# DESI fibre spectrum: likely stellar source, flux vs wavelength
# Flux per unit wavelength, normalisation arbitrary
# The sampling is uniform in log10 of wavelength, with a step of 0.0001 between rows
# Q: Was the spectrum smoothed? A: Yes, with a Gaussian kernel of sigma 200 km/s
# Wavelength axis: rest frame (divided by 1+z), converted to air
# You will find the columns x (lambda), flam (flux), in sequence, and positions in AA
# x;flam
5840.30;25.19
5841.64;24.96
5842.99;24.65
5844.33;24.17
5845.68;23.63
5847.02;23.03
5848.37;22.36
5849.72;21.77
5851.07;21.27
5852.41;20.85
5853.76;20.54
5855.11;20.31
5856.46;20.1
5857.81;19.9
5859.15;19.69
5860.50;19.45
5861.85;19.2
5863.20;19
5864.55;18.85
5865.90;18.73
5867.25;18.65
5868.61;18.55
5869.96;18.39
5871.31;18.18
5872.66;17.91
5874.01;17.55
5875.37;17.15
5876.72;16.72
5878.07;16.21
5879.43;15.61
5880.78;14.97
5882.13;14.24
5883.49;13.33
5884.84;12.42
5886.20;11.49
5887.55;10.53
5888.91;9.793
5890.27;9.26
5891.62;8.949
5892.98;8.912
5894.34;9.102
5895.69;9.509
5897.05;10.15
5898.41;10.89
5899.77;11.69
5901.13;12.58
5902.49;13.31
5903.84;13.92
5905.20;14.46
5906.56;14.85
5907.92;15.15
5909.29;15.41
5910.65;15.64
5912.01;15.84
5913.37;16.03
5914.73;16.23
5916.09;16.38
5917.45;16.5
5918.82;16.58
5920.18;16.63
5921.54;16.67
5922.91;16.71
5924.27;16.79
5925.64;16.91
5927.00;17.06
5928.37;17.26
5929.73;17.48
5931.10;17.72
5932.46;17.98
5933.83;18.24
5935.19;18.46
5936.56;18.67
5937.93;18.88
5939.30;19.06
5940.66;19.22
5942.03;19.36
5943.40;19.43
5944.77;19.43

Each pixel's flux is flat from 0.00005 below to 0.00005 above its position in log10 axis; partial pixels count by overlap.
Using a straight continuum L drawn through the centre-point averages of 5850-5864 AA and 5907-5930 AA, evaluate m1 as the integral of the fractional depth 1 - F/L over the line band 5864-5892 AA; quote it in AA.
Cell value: 5.5 AA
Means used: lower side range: 20.1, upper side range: 16.4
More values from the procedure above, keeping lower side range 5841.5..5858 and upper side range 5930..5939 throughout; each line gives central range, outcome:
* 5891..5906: 6.5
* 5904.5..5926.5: 3.5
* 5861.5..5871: 1.2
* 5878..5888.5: 3.7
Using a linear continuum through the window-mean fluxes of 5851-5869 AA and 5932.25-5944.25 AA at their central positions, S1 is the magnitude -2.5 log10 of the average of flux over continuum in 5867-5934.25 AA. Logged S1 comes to 0.28 mag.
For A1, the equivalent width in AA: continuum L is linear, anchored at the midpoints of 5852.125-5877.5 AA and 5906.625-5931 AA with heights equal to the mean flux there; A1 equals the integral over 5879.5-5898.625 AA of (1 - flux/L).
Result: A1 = 7.2 AA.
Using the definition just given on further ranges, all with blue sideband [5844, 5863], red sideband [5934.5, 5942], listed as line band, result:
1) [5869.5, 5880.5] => 1.8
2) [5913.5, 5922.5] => 1.4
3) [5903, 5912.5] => 2.3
